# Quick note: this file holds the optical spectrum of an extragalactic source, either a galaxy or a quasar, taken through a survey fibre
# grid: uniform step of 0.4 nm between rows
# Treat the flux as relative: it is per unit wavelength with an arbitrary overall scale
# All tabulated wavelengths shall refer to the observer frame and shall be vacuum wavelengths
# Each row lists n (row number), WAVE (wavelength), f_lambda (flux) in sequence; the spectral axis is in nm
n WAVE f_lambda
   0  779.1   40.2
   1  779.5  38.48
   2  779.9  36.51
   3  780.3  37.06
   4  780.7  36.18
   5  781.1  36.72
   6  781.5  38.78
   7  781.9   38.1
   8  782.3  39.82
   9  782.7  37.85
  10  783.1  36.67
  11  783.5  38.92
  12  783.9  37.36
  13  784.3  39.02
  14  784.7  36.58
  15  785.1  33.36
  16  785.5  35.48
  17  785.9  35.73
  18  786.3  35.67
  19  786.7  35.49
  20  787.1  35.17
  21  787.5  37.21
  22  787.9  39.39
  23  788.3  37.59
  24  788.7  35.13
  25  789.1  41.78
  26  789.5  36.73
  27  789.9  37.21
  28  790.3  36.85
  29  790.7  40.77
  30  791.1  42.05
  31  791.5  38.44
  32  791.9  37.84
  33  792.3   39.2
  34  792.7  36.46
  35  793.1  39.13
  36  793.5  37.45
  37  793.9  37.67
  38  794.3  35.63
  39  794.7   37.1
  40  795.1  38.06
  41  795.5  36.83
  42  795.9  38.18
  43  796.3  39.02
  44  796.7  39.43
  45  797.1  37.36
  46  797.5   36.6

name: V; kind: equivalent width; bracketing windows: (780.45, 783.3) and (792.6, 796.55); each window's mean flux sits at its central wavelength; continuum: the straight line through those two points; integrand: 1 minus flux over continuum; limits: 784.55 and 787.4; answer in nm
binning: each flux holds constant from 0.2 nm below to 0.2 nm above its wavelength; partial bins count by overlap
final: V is 0.173 nm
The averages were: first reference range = 37.7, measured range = 35.4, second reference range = 37.6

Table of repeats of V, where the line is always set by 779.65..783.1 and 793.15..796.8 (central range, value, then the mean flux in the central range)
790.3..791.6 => -0.08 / 40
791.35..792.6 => -0.02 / 38.3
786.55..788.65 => 0.04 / 36.9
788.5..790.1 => 0.00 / 37.7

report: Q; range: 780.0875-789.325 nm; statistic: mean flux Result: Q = 37.2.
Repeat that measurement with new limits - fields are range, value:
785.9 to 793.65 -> 37.8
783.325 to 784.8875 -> 38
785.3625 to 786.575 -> 35.6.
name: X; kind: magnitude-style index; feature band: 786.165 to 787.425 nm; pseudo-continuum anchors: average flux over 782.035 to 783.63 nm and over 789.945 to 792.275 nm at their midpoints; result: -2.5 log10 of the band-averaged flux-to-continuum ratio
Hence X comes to 0.09 mag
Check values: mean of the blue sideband 38.3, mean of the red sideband 39.1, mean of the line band 35.6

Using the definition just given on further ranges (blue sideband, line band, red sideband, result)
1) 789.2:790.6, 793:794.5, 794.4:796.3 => 0.01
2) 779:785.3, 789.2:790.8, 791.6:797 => -0.01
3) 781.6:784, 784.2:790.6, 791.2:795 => 0.03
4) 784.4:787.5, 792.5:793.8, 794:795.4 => -0.03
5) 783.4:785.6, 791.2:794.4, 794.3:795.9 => -0.02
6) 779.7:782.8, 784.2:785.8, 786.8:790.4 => 0.05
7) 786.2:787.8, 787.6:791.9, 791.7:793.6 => -0.04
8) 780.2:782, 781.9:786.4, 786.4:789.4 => 0.01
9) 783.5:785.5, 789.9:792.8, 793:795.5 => -0.05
